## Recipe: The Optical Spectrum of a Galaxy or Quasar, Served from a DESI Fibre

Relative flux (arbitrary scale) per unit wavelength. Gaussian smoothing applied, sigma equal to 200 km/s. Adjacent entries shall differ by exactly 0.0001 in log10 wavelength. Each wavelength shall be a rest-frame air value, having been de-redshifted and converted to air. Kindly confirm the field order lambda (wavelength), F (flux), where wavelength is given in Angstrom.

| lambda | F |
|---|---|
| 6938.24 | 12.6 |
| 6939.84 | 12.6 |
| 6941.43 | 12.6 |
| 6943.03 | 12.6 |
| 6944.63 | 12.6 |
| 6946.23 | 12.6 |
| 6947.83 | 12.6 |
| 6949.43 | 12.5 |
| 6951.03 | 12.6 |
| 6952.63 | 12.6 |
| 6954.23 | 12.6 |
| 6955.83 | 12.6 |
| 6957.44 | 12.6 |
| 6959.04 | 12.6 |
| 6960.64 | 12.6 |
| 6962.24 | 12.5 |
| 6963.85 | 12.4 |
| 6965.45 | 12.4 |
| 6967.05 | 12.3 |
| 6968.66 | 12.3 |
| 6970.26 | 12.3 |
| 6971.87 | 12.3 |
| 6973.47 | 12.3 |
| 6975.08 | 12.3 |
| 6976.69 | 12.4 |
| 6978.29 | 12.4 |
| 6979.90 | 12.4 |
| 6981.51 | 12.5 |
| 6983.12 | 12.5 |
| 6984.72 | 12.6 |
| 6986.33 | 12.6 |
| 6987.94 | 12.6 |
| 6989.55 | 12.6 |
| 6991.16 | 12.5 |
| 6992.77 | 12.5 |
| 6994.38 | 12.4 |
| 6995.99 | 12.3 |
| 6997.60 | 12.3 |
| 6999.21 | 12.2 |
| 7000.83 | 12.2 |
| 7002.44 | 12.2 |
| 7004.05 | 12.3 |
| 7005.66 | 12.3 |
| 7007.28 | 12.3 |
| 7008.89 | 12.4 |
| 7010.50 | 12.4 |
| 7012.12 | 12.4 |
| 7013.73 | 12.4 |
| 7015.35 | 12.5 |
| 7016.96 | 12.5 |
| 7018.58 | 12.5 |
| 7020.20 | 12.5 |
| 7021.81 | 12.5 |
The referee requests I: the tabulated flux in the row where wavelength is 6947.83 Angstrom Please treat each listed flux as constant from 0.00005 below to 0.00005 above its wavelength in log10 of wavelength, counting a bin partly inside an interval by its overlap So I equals 12.6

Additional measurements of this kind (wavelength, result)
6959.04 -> 12.6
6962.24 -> 12.5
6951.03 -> 12.6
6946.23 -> 12.6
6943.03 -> 12.6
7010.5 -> 12.4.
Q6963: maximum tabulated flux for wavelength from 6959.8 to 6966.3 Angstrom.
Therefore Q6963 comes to 12.6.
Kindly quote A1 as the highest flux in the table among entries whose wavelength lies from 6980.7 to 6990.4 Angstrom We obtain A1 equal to 12.6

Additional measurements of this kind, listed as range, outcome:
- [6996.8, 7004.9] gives 12.3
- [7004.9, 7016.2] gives 12.5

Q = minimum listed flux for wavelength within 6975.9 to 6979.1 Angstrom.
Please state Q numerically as 12.4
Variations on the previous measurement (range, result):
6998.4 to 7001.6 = 12.2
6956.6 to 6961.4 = 12.6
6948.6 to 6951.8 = 12.5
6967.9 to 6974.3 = 12.3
